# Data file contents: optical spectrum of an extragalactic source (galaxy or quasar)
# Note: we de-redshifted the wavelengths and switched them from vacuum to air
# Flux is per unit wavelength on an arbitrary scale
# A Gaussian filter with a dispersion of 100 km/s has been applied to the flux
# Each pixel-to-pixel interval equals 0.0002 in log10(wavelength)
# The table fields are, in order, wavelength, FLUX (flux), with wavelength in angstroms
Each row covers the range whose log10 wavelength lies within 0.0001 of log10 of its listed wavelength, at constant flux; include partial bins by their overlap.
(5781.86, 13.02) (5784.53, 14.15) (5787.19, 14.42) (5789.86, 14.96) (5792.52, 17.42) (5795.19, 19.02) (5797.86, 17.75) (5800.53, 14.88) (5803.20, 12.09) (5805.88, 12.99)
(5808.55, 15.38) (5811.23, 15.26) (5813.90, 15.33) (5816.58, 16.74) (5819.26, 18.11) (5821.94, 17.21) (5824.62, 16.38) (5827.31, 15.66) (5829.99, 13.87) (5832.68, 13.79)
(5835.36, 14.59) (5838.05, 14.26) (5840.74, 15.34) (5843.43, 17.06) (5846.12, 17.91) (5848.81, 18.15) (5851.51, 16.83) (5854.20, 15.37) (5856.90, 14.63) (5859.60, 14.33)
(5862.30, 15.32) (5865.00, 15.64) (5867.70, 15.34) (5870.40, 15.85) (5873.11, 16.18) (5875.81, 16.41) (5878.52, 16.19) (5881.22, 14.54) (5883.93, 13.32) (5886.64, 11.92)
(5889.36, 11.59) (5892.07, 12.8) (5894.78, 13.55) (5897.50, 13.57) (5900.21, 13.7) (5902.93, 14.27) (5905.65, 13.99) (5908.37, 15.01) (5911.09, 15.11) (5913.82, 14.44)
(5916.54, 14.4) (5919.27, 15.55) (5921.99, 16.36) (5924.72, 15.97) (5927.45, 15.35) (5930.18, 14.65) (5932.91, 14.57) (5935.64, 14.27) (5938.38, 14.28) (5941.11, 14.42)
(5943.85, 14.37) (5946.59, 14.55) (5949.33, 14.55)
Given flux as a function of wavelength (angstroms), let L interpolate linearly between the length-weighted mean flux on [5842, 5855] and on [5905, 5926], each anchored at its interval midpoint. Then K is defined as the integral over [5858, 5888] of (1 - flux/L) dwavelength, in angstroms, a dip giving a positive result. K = 2.6 angstroms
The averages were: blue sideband 17.1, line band 15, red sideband 15.1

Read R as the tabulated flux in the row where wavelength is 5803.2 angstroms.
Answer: 12.09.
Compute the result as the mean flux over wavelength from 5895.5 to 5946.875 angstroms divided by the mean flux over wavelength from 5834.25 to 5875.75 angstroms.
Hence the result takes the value 0.9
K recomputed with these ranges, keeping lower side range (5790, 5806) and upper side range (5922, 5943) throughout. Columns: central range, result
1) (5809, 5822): -0.56 angstroms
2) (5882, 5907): 3.18 angstroms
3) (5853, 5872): 0.19 angstroms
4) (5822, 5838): 0.63 angstroms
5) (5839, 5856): -1.29 angstroms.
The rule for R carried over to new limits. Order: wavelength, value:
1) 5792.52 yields 17.42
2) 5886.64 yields 11.92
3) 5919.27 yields 15.55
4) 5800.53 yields 14.88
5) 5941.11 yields 14.42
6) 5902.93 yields 14.27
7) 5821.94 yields 17.21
